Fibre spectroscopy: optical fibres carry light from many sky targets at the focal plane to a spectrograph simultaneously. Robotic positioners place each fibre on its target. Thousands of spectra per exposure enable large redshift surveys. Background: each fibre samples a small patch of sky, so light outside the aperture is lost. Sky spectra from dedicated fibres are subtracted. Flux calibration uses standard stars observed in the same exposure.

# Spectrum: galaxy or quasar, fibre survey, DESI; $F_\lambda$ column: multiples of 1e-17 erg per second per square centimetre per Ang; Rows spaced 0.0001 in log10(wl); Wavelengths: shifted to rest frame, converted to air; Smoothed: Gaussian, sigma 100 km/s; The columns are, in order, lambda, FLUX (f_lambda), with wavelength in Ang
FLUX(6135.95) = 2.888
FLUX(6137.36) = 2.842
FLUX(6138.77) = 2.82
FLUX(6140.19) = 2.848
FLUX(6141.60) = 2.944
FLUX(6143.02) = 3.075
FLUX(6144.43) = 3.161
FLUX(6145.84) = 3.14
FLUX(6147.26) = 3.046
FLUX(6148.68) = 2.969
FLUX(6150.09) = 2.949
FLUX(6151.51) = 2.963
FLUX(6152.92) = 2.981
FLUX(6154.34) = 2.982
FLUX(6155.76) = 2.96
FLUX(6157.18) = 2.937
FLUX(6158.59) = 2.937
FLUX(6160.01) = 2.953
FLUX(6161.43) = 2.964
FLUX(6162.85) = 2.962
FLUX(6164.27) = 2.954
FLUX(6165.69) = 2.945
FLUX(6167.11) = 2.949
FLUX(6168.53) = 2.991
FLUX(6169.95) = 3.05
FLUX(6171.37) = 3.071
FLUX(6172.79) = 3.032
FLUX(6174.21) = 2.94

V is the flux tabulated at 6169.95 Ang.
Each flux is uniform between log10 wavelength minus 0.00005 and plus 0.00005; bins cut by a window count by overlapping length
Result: 3.05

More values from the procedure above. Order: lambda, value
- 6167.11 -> 2.949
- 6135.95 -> 2.888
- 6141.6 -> 2.944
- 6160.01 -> 2.953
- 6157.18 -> 2.937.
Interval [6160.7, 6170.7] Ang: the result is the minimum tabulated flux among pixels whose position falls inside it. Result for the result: 2.945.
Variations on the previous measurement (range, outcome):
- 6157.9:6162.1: 2.937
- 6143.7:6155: 2.949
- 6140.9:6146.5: 2.944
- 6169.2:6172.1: 3.05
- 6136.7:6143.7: 2.82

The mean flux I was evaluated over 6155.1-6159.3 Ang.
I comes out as 2.95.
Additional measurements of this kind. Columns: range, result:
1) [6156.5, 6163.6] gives 2.95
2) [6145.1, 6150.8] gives 3.03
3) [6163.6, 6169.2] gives 2.96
